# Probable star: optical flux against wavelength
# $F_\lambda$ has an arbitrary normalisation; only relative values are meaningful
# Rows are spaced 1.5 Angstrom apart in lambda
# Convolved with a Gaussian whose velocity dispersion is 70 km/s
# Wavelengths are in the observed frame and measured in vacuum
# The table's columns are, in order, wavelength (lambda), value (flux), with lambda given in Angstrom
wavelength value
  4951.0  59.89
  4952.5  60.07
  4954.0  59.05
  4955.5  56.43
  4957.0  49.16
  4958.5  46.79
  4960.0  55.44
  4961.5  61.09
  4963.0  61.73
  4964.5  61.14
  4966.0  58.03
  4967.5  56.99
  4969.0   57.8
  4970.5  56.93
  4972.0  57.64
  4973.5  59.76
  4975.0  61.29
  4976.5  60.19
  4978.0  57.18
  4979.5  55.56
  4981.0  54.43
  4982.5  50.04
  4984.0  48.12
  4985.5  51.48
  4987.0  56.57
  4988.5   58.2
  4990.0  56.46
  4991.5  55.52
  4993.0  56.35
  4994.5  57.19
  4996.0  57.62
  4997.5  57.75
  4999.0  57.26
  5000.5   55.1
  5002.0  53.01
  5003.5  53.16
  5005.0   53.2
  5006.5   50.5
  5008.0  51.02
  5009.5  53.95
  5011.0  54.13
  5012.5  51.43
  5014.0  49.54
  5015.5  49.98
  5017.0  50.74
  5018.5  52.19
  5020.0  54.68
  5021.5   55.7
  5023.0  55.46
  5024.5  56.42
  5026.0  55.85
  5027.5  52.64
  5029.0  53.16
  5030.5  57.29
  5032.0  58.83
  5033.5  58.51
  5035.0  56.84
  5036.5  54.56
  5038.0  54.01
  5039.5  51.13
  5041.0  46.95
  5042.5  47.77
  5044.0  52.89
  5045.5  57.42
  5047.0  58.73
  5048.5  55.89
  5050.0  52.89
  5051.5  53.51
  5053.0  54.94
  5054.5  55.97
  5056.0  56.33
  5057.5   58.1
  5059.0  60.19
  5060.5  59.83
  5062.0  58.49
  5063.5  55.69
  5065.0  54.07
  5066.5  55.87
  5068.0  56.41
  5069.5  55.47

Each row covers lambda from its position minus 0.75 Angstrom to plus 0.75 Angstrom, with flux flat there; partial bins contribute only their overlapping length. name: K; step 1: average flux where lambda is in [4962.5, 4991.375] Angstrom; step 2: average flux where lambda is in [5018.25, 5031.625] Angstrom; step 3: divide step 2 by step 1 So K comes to 1.0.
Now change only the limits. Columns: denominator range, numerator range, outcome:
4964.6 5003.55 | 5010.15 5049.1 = 0.96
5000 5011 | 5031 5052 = 1.03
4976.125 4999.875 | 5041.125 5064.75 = 1.00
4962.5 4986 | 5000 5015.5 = 0.92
